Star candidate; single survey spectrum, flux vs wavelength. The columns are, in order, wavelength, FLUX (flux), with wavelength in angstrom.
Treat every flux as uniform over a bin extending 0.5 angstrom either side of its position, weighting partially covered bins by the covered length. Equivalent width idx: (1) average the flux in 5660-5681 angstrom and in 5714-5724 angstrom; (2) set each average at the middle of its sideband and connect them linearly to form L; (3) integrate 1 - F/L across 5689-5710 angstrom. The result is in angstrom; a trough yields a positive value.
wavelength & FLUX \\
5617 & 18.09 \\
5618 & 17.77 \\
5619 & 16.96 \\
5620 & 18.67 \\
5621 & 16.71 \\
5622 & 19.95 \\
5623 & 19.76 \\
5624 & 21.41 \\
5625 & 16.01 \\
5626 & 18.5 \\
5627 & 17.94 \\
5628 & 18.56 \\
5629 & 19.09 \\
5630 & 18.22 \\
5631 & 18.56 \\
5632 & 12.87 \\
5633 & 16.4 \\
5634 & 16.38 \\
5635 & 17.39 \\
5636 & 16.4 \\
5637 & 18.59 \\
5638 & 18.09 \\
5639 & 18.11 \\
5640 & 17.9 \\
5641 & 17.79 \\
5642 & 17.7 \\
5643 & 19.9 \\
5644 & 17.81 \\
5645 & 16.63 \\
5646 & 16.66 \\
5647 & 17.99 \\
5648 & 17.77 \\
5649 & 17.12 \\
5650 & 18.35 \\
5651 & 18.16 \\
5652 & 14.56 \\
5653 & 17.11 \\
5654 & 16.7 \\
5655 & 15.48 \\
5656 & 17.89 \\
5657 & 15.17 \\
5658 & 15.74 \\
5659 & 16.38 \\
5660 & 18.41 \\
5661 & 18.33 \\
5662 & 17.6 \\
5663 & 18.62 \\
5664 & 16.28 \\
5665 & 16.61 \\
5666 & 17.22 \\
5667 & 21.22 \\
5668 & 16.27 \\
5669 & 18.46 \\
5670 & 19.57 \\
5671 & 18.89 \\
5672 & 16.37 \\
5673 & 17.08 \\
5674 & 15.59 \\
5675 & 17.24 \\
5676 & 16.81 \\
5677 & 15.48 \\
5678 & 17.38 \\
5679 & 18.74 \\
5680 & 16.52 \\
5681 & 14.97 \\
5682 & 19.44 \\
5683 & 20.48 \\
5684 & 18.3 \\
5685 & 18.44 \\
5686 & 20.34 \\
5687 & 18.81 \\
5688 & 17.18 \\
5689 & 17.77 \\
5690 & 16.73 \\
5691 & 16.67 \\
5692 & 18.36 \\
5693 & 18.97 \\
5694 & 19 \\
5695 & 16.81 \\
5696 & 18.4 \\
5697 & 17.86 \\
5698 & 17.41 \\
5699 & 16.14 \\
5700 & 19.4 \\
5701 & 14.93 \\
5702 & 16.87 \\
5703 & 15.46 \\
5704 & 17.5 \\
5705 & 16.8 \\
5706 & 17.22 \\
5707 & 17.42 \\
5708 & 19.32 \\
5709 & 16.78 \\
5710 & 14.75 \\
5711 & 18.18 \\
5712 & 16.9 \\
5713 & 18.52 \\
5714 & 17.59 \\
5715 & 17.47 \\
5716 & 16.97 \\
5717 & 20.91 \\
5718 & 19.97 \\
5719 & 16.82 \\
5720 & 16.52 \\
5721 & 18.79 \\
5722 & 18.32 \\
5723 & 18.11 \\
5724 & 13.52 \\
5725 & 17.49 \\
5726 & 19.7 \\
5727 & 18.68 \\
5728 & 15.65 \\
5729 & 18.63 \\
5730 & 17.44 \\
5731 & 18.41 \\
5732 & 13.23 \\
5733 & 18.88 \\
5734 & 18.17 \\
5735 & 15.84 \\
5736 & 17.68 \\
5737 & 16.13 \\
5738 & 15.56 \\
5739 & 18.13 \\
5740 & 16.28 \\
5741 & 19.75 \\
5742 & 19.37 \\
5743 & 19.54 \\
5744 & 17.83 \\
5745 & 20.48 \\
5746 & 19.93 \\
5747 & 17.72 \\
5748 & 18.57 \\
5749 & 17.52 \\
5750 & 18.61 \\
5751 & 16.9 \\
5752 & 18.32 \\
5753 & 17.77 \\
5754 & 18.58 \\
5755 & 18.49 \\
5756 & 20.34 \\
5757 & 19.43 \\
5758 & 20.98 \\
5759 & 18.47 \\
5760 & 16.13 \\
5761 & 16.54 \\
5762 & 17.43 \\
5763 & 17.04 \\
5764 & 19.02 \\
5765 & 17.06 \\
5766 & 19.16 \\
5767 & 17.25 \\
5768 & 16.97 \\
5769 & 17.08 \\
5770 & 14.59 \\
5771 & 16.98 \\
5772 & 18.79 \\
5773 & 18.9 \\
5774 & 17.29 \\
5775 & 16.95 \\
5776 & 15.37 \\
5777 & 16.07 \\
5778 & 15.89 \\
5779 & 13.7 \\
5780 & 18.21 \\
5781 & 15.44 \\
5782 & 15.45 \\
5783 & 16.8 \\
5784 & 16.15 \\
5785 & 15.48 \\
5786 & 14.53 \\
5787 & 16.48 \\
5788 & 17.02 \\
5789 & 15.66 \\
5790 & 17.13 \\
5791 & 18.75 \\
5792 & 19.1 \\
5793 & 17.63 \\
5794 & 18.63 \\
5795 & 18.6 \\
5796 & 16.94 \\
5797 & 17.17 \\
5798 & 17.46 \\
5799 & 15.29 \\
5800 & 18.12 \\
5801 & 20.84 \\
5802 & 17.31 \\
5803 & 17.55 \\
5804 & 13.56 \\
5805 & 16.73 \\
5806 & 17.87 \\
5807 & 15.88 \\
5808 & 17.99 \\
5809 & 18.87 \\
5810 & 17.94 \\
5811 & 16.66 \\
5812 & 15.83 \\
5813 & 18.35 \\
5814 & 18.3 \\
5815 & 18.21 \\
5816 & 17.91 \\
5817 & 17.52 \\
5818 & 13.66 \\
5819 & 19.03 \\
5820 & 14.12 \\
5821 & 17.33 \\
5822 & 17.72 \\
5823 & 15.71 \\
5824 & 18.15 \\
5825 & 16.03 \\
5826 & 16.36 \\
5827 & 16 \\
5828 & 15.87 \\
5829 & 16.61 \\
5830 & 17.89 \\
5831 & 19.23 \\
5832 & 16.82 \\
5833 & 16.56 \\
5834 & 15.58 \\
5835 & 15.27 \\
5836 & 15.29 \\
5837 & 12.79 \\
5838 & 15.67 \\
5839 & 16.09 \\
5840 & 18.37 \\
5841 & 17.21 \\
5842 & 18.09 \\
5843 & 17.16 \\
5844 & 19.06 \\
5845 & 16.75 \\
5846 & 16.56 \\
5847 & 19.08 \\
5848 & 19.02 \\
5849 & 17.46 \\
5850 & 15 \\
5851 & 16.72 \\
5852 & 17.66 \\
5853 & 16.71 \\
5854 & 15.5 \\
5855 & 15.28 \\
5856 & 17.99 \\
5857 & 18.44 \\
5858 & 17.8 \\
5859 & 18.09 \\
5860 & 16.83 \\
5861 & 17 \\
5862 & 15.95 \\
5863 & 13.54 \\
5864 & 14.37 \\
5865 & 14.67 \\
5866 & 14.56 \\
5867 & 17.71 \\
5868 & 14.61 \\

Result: 0.5 angstrom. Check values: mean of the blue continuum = 17.5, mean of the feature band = 17.3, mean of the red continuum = 17.9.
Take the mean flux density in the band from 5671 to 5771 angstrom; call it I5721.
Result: 17.7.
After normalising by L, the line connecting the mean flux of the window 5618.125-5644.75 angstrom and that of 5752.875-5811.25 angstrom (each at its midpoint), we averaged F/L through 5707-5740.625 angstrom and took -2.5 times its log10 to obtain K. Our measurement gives 0.00 mag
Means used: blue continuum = 17.9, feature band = 17.4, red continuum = 17.3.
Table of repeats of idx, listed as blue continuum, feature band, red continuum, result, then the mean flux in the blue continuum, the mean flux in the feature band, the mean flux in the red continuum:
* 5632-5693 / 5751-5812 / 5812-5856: -0.9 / 17.5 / 17.3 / 16.8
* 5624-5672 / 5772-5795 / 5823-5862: 0.4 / 17.5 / 16.8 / 16.9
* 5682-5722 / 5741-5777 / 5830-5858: -1.2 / 17.8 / 18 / 16.9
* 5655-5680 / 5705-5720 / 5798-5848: -0.4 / 17.3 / 17.7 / 17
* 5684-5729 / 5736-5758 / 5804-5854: -1.3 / 17.6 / 18.4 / 16.9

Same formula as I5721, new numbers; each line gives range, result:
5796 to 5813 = 17.2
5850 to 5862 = 17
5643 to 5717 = 17.5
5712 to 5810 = 17.5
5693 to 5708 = 17.4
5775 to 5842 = 16.8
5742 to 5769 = 18.3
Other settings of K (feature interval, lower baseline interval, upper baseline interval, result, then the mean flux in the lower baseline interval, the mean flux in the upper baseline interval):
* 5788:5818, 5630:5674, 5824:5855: -0.04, 17.4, 16.7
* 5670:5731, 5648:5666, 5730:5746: -0.01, 17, 17.7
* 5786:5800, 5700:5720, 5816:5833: -0.02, 17.4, 16.8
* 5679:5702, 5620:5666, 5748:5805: -0.03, 17.5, 17.3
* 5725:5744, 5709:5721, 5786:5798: 0.00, 17.7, 17.4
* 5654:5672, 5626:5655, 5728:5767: 0.00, 17.4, 18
